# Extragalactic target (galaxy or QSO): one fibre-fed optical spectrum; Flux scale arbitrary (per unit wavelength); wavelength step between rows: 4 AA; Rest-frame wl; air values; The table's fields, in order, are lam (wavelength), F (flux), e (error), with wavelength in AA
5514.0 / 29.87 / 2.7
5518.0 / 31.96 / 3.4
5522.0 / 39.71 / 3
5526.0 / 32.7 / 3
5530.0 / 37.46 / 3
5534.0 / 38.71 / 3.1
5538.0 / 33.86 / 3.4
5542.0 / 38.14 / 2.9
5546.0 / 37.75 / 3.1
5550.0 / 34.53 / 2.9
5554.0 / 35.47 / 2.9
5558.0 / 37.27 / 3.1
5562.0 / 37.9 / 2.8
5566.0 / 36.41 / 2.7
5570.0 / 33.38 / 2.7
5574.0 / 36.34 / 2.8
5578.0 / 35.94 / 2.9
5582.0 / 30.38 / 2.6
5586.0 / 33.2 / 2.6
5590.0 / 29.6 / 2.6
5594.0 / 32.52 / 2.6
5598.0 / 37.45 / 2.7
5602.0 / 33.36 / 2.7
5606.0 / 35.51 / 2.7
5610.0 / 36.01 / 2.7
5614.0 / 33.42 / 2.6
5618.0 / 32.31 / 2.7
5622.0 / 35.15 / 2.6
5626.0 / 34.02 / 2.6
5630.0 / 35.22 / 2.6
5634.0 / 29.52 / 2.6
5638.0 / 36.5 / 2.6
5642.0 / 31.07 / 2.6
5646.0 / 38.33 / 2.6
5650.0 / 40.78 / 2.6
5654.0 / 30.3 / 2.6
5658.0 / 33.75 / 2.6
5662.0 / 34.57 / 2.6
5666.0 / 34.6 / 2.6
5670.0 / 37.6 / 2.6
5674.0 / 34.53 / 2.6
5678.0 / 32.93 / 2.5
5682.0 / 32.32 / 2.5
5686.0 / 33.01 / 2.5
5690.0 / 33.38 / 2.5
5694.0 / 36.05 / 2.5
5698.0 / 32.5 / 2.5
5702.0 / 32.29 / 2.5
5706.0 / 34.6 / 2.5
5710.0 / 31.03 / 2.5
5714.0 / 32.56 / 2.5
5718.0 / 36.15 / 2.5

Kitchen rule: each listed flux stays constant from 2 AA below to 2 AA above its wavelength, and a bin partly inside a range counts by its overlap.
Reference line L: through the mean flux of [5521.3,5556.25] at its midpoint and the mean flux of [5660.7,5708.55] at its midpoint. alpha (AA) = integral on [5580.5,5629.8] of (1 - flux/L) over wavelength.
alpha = 2.25 AA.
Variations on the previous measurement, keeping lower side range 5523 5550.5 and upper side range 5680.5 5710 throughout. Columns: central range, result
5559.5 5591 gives 1.2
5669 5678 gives -0.4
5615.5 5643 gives 0.9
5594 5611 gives 0.0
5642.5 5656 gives -0.7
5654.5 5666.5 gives 0.1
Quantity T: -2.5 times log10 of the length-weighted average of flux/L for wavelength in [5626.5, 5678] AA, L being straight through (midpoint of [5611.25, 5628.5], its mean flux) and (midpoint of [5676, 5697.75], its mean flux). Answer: -0.03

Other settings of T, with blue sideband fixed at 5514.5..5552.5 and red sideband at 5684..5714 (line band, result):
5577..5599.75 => 0.062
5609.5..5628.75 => 0.013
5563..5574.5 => -0.006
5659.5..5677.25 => -0.044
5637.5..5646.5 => -0.015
